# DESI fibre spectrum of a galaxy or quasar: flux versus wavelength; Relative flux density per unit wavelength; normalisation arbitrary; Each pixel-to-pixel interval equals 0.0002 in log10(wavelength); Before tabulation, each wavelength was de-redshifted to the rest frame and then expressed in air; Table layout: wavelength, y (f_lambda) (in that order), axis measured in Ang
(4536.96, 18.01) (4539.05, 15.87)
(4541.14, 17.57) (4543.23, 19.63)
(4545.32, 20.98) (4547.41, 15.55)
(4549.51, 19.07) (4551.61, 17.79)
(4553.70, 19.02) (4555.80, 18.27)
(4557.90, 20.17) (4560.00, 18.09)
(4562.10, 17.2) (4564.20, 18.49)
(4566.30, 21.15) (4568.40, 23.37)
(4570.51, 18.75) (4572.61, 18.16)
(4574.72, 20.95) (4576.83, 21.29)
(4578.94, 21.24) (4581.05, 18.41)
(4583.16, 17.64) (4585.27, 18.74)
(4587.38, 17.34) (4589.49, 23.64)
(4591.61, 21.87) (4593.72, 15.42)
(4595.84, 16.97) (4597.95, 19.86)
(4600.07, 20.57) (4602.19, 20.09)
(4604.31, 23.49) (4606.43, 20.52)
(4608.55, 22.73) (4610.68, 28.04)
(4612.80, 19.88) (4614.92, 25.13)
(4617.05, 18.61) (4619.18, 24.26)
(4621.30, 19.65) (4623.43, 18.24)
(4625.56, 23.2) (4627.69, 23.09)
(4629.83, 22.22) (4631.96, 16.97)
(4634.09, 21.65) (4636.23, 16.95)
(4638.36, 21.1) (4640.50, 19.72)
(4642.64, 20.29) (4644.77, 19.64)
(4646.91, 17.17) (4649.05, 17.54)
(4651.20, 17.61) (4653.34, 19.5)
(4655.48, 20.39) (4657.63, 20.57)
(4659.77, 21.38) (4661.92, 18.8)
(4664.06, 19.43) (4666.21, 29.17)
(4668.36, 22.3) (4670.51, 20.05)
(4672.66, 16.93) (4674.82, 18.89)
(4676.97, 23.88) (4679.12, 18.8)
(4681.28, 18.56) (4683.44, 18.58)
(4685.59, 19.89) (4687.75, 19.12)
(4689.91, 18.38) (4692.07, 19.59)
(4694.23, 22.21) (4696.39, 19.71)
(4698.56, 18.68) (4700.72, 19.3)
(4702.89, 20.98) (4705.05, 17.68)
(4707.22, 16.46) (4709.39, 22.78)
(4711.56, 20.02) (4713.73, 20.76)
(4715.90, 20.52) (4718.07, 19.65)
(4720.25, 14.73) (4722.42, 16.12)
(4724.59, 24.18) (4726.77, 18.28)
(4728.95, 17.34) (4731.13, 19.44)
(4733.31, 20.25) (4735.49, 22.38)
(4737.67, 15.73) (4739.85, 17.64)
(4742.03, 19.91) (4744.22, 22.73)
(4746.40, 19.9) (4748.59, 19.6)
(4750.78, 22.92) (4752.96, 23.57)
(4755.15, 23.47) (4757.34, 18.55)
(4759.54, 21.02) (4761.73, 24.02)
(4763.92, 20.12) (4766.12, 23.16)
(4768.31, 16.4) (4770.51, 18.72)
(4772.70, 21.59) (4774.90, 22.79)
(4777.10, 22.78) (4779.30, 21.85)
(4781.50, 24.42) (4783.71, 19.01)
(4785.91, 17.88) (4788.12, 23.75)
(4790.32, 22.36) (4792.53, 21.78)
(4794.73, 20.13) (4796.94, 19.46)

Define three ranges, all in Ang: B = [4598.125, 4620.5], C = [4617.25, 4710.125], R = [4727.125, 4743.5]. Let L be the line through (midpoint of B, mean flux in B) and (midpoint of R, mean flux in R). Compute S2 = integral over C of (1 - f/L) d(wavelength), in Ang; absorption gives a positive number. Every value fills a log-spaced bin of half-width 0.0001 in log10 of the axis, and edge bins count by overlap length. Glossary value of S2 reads 3.6 Ang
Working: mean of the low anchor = 22.2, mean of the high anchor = 19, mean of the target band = 20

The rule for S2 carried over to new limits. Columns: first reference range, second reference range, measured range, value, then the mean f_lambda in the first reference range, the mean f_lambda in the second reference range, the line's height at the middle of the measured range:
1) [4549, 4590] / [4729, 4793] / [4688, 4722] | 1.8 Ang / 19.4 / 20.9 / 20.5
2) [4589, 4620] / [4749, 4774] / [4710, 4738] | 2.5 Ang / 21.3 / 21.2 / 21.2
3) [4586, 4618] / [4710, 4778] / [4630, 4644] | 0.8 Ang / 20.9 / 20.3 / 20.8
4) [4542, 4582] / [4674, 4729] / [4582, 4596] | 0.3 Ang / 19.3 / 19.5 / 19.4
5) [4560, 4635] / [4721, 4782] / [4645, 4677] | 0.7 Ang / 20.5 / 20.6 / 20.5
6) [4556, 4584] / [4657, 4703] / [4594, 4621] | -2.2 Ang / 19.6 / 20.2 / 19.8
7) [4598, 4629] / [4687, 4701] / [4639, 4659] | 1.6 Ang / 21.9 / 19.6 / 20.9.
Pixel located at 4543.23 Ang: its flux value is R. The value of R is 19.63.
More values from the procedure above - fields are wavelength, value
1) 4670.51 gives 20.05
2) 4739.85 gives 17.64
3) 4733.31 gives 20.25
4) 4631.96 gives 16.97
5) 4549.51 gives 19.07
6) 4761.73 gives 24.02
